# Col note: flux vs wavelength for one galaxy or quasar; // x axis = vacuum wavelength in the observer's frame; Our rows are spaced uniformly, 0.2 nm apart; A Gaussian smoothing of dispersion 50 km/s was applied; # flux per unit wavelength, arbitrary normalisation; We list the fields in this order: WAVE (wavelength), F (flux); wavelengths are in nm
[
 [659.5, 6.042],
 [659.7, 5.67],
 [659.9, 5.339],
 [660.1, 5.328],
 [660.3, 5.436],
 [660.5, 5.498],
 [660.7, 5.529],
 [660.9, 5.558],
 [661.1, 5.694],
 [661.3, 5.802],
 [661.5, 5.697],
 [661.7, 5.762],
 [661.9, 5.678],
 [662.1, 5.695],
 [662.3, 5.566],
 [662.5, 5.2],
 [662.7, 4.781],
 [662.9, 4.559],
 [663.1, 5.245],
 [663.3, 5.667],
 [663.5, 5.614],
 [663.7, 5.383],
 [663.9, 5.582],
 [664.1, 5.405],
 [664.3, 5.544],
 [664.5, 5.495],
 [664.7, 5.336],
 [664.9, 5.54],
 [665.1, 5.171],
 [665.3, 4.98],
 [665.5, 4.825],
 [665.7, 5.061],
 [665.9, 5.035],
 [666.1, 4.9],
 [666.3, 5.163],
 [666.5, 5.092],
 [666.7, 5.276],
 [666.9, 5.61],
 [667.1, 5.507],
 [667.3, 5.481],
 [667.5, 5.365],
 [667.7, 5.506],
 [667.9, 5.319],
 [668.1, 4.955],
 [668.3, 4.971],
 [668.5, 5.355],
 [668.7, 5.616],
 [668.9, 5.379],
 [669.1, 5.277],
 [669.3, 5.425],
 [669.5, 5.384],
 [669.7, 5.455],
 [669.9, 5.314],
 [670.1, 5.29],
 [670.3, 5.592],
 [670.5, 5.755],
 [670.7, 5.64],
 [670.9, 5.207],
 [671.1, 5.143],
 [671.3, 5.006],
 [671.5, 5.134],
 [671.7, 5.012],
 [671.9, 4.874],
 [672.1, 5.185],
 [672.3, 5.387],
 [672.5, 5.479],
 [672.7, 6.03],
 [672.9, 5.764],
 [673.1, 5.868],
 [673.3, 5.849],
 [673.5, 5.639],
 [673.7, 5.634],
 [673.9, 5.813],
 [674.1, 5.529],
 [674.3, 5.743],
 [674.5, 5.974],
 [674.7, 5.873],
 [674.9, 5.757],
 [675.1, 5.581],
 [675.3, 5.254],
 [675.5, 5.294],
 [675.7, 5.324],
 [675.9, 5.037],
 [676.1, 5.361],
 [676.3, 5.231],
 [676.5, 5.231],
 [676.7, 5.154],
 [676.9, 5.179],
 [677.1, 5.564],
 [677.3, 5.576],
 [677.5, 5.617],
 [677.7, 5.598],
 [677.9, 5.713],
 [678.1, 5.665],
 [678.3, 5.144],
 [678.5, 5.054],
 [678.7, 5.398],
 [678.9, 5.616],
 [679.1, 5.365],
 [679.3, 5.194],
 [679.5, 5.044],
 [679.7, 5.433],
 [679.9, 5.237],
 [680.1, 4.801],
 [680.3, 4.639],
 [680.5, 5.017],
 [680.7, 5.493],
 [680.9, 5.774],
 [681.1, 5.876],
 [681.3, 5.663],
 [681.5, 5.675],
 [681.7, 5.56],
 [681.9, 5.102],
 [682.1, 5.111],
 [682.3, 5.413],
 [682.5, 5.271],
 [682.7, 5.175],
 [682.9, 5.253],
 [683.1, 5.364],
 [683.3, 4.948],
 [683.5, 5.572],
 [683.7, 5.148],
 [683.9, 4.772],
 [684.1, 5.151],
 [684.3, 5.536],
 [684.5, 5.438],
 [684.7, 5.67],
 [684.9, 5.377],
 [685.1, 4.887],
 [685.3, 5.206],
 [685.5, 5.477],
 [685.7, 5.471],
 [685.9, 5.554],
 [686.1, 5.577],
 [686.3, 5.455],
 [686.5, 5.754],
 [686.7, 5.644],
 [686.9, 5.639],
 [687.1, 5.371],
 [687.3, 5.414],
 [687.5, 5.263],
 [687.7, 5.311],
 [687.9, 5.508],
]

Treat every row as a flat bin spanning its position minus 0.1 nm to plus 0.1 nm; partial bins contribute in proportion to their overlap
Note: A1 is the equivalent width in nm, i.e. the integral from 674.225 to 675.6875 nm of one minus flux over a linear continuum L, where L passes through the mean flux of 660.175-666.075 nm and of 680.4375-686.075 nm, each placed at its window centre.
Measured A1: -0.07 nm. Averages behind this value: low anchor 5.38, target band 5.62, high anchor 5.36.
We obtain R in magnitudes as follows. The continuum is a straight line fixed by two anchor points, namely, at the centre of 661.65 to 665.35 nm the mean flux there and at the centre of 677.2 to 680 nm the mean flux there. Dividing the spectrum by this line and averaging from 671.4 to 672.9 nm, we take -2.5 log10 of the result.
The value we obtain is 0.01 mag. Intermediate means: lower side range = 5.38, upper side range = 5.4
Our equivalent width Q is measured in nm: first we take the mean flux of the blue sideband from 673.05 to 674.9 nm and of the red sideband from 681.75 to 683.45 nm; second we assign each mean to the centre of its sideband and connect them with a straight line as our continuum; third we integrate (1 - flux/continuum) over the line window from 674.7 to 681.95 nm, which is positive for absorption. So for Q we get 0.15 nm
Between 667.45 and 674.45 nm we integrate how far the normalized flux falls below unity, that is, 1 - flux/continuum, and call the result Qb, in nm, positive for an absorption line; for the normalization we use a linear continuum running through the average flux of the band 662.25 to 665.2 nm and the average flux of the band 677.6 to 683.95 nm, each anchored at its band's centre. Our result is -0.13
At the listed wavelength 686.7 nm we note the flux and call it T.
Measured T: 5.644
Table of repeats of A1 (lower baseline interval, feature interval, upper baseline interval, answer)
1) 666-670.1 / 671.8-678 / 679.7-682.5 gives -0.22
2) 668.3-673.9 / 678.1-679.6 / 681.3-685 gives 0.02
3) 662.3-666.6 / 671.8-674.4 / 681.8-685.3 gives -0.18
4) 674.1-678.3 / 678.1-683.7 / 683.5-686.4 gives 0.10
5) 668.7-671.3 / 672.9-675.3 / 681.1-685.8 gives -0.16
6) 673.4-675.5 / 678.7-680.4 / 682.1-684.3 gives 0.07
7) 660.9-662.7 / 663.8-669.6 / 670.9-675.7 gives 0.27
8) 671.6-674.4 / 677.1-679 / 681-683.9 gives -0.02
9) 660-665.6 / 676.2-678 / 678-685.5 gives -0.03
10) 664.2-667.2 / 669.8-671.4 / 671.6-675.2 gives 0.03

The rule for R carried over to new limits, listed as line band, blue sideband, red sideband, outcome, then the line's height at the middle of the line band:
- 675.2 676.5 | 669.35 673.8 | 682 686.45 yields 0.03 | 5.4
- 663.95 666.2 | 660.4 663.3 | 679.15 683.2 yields 0.04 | 5.43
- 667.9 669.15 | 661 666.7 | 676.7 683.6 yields 0.02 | 5.34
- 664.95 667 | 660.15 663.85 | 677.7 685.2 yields 0.06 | 5.43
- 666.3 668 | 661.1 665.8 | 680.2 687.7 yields 0.00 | 5.38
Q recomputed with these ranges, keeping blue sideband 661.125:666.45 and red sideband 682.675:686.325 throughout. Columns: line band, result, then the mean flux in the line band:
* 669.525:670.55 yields -0.025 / 5.46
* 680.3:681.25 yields -0.023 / 5.45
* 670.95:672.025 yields 0.057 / 5.05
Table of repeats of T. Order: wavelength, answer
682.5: 5.271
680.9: 5.774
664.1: 5.405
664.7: 5.336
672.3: 5.387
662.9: 4.559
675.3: 5.254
